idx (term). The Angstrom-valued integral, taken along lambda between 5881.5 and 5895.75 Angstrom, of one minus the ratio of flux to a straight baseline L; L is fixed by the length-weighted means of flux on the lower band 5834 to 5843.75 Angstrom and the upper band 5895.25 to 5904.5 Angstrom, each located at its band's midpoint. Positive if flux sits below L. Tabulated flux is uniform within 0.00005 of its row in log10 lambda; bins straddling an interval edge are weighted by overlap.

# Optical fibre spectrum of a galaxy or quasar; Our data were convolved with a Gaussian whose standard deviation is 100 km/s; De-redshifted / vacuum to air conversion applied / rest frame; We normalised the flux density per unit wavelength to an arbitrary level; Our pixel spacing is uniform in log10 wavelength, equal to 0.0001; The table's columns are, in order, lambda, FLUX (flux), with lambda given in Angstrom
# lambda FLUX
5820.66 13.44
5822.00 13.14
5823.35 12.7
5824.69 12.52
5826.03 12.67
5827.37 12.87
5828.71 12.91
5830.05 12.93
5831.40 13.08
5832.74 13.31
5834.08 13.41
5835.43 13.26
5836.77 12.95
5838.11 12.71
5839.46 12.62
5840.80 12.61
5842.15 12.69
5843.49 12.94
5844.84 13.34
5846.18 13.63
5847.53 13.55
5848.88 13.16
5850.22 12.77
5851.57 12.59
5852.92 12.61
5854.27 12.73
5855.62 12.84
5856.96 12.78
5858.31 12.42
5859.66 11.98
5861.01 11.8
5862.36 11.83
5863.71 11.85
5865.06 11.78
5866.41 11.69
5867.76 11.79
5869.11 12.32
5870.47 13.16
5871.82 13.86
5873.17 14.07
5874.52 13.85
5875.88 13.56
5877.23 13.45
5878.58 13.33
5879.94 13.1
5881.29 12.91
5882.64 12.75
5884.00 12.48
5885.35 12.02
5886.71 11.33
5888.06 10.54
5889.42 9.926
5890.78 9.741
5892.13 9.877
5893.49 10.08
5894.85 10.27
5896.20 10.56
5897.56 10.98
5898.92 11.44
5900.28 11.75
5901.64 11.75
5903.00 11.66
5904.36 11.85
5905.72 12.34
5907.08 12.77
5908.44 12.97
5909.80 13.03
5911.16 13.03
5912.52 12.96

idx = 0.8 Angstrom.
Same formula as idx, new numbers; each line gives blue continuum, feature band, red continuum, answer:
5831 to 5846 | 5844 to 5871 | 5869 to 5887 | 1.1 Angstrom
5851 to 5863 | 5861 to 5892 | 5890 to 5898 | -2.8 Angstrom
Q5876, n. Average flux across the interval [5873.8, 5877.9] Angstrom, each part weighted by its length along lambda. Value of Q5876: 13.6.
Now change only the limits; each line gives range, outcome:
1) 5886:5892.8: 10.3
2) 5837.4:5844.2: 12.7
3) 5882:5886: 12.4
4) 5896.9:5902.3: 11.5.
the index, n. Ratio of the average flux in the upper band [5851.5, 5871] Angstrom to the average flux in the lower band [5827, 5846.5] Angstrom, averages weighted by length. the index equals 0.9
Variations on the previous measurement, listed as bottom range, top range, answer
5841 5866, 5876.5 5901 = 0.91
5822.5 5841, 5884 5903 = 0.84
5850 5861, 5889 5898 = 0.81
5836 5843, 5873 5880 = 1.06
